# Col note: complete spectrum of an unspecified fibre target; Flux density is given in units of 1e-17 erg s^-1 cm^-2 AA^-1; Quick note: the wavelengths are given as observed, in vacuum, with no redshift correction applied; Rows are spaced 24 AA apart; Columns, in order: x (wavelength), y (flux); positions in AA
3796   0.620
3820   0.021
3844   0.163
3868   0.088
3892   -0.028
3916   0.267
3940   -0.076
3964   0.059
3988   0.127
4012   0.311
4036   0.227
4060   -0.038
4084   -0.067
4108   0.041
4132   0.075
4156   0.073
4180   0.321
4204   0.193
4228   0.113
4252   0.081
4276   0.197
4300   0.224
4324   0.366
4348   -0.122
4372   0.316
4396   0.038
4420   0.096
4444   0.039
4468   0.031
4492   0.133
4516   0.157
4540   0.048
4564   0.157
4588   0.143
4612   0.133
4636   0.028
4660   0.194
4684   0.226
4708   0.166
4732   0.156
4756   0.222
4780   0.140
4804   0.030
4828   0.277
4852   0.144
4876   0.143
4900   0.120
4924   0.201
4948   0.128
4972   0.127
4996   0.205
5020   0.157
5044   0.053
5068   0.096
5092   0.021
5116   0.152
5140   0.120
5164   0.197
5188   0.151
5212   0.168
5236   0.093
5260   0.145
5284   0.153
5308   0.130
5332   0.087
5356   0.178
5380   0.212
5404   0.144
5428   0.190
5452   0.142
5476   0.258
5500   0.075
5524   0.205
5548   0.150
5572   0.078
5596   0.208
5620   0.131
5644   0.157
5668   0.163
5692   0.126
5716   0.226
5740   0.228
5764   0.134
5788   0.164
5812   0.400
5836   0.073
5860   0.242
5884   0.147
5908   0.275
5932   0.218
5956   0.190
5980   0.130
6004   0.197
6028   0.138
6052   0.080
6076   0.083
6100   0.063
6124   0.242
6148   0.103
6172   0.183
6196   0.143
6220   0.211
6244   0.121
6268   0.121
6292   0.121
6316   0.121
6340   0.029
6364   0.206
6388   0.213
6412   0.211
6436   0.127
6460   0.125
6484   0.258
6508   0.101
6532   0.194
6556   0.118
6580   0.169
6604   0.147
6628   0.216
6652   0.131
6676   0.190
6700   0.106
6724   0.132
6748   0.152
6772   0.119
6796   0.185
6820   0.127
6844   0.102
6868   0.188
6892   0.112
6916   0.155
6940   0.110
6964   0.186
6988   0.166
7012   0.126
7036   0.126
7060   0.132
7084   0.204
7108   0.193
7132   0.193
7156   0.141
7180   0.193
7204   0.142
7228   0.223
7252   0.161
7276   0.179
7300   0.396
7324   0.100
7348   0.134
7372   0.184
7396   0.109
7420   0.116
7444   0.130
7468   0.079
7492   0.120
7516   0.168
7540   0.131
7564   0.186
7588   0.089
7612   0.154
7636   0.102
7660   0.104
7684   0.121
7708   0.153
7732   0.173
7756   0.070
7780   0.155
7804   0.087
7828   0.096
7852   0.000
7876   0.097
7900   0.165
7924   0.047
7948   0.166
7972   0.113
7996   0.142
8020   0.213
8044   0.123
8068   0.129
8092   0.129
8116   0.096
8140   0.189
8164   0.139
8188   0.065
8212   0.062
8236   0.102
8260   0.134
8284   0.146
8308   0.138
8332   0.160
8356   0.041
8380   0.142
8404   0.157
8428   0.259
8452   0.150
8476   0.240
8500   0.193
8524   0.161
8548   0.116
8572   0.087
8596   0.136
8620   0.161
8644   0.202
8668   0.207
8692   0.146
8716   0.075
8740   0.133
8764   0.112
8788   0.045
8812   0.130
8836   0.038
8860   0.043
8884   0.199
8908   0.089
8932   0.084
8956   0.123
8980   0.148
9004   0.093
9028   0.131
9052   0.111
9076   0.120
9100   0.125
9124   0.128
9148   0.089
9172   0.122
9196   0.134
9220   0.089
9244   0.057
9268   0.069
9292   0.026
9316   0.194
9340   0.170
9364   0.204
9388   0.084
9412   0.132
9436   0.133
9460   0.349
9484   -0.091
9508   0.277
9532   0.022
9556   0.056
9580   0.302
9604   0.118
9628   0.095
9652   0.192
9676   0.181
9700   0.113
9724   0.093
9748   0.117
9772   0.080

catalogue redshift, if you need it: 0.46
